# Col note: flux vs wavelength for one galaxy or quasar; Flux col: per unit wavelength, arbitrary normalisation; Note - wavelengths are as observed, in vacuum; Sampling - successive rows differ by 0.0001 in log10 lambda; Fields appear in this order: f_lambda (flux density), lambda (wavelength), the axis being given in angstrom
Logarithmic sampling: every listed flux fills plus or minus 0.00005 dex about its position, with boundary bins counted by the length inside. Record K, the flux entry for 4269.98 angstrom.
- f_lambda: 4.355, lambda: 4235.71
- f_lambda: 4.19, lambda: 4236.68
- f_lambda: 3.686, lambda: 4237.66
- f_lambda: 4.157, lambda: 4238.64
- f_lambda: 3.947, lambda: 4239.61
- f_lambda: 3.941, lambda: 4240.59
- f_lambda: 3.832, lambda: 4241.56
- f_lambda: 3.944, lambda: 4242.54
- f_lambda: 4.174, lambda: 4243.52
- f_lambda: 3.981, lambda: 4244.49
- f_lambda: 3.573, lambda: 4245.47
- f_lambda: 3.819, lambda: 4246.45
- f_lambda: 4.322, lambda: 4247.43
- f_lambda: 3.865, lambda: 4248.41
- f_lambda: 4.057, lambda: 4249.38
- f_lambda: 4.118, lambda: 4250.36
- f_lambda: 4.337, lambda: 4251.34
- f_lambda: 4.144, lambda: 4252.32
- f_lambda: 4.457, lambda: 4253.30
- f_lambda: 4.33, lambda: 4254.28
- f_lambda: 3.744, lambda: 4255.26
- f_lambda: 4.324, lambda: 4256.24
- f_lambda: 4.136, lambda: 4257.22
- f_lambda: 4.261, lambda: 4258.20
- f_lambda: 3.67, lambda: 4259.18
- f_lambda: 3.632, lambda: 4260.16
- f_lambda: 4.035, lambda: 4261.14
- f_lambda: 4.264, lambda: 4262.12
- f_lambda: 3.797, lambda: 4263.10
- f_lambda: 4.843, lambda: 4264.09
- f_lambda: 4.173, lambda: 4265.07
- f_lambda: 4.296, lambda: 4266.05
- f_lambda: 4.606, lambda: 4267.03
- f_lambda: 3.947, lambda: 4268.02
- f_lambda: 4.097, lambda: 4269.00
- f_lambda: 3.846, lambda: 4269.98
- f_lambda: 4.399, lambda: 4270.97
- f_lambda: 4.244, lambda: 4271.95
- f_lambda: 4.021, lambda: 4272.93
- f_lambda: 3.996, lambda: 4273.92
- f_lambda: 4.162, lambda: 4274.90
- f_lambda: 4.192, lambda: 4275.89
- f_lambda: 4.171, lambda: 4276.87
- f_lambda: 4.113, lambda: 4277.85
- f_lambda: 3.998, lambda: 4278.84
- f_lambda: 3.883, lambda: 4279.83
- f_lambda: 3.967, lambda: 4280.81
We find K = 3.846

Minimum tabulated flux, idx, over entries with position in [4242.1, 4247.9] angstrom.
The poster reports 3.573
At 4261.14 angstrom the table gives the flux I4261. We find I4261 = 4.035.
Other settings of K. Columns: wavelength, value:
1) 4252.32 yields 4.144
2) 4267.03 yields 4.606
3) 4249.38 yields 4.057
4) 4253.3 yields 4.457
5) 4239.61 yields 3.947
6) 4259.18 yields 3.67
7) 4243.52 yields 4.174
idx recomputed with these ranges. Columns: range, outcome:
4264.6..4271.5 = 3.846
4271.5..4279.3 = 3.996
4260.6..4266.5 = 3.797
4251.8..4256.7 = 3.744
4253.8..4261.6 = 3.632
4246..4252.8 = 3.819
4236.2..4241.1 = 3.686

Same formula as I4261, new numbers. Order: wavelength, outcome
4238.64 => 4.157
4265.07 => 4.173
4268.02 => 3.947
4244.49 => 3.981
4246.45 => 3.819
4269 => 4.097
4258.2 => 4.261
